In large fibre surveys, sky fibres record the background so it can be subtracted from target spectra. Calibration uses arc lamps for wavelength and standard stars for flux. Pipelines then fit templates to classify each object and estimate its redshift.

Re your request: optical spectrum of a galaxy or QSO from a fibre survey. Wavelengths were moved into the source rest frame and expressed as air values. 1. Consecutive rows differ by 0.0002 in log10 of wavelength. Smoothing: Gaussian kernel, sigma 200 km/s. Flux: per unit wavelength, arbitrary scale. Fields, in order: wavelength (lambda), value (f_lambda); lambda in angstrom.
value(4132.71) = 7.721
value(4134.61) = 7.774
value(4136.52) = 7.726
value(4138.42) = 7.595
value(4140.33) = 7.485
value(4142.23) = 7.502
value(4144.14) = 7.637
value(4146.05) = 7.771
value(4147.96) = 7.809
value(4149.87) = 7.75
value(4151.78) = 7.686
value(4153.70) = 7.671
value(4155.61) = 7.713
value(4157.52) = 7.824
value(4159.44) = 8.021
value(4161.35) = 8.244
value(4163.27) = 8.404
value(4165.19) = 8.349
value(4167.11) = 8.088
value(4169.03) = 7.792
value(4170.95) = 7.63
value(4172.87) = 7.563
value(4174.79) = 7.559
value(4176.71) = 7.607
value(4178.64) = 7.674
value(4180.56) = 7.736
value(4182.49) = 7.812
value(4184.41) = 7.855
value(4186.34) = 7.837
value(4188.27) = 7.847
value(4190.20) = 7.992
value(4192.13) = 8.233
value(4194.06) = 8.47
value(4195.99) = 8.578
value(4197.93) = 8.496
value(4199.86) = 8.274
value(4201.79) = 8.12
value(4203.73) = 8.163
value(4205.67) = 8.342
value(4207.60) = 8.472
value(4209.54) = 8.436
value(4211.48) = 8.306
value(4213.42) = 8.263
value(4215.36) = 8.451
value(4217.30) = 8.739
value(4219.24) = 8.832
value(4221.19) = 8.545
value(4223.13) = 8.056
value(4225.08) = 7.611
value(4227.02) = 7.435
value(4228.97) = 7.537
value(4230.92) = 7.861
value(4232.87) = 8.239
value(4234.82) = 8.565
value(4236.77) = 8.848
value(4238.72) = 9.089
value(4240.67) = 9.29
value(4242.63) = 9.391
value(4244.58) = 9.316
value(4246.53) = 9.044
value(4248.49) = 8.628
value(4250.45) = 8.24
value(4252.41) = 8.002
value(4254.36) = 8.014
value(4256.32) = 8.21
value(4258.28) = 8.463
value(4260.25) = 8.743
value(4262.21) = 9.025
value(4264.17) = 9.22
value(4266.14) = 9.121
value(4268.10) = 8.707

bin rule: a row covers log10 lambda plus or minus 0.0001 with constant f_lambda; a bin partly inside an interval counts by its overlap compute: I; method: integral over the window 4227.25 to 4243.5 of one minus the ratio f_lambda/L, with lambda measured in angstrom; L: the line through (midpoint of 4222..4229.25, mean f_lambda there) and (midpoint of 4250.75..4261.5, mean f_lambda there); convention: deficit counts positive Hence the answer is -1.34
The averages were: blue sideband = 7.69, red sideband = 8.3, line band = 8.54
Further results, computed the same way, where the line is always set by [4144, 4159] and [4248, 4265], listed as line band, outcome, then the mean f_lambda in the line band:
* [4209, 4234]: 0.2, 8.17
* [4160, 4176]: -0.2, 7.95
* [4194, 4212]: -0.6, 8.36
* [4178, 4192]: 0.2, 7.85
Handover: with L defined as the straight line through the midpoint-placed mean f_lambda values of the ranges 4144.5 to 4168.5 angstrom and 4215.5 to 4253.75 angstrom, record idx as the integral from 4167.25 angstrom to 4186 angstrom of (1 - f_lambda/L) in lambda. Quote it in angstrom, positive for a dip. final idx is 0.8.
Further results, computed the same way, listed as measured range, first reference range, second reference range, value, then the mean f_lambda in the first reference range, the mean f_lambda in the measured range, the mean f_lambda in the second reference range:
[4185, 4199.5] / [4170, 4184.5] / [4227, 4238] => -0.7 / 7.67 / 8.2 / 8.16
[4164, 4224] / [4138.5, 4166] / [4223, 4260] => -0.2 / 7.84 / 8.14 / 8.43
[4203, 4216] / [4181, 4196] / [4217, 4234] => -0.5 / 8.03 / 8.35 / 8.07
